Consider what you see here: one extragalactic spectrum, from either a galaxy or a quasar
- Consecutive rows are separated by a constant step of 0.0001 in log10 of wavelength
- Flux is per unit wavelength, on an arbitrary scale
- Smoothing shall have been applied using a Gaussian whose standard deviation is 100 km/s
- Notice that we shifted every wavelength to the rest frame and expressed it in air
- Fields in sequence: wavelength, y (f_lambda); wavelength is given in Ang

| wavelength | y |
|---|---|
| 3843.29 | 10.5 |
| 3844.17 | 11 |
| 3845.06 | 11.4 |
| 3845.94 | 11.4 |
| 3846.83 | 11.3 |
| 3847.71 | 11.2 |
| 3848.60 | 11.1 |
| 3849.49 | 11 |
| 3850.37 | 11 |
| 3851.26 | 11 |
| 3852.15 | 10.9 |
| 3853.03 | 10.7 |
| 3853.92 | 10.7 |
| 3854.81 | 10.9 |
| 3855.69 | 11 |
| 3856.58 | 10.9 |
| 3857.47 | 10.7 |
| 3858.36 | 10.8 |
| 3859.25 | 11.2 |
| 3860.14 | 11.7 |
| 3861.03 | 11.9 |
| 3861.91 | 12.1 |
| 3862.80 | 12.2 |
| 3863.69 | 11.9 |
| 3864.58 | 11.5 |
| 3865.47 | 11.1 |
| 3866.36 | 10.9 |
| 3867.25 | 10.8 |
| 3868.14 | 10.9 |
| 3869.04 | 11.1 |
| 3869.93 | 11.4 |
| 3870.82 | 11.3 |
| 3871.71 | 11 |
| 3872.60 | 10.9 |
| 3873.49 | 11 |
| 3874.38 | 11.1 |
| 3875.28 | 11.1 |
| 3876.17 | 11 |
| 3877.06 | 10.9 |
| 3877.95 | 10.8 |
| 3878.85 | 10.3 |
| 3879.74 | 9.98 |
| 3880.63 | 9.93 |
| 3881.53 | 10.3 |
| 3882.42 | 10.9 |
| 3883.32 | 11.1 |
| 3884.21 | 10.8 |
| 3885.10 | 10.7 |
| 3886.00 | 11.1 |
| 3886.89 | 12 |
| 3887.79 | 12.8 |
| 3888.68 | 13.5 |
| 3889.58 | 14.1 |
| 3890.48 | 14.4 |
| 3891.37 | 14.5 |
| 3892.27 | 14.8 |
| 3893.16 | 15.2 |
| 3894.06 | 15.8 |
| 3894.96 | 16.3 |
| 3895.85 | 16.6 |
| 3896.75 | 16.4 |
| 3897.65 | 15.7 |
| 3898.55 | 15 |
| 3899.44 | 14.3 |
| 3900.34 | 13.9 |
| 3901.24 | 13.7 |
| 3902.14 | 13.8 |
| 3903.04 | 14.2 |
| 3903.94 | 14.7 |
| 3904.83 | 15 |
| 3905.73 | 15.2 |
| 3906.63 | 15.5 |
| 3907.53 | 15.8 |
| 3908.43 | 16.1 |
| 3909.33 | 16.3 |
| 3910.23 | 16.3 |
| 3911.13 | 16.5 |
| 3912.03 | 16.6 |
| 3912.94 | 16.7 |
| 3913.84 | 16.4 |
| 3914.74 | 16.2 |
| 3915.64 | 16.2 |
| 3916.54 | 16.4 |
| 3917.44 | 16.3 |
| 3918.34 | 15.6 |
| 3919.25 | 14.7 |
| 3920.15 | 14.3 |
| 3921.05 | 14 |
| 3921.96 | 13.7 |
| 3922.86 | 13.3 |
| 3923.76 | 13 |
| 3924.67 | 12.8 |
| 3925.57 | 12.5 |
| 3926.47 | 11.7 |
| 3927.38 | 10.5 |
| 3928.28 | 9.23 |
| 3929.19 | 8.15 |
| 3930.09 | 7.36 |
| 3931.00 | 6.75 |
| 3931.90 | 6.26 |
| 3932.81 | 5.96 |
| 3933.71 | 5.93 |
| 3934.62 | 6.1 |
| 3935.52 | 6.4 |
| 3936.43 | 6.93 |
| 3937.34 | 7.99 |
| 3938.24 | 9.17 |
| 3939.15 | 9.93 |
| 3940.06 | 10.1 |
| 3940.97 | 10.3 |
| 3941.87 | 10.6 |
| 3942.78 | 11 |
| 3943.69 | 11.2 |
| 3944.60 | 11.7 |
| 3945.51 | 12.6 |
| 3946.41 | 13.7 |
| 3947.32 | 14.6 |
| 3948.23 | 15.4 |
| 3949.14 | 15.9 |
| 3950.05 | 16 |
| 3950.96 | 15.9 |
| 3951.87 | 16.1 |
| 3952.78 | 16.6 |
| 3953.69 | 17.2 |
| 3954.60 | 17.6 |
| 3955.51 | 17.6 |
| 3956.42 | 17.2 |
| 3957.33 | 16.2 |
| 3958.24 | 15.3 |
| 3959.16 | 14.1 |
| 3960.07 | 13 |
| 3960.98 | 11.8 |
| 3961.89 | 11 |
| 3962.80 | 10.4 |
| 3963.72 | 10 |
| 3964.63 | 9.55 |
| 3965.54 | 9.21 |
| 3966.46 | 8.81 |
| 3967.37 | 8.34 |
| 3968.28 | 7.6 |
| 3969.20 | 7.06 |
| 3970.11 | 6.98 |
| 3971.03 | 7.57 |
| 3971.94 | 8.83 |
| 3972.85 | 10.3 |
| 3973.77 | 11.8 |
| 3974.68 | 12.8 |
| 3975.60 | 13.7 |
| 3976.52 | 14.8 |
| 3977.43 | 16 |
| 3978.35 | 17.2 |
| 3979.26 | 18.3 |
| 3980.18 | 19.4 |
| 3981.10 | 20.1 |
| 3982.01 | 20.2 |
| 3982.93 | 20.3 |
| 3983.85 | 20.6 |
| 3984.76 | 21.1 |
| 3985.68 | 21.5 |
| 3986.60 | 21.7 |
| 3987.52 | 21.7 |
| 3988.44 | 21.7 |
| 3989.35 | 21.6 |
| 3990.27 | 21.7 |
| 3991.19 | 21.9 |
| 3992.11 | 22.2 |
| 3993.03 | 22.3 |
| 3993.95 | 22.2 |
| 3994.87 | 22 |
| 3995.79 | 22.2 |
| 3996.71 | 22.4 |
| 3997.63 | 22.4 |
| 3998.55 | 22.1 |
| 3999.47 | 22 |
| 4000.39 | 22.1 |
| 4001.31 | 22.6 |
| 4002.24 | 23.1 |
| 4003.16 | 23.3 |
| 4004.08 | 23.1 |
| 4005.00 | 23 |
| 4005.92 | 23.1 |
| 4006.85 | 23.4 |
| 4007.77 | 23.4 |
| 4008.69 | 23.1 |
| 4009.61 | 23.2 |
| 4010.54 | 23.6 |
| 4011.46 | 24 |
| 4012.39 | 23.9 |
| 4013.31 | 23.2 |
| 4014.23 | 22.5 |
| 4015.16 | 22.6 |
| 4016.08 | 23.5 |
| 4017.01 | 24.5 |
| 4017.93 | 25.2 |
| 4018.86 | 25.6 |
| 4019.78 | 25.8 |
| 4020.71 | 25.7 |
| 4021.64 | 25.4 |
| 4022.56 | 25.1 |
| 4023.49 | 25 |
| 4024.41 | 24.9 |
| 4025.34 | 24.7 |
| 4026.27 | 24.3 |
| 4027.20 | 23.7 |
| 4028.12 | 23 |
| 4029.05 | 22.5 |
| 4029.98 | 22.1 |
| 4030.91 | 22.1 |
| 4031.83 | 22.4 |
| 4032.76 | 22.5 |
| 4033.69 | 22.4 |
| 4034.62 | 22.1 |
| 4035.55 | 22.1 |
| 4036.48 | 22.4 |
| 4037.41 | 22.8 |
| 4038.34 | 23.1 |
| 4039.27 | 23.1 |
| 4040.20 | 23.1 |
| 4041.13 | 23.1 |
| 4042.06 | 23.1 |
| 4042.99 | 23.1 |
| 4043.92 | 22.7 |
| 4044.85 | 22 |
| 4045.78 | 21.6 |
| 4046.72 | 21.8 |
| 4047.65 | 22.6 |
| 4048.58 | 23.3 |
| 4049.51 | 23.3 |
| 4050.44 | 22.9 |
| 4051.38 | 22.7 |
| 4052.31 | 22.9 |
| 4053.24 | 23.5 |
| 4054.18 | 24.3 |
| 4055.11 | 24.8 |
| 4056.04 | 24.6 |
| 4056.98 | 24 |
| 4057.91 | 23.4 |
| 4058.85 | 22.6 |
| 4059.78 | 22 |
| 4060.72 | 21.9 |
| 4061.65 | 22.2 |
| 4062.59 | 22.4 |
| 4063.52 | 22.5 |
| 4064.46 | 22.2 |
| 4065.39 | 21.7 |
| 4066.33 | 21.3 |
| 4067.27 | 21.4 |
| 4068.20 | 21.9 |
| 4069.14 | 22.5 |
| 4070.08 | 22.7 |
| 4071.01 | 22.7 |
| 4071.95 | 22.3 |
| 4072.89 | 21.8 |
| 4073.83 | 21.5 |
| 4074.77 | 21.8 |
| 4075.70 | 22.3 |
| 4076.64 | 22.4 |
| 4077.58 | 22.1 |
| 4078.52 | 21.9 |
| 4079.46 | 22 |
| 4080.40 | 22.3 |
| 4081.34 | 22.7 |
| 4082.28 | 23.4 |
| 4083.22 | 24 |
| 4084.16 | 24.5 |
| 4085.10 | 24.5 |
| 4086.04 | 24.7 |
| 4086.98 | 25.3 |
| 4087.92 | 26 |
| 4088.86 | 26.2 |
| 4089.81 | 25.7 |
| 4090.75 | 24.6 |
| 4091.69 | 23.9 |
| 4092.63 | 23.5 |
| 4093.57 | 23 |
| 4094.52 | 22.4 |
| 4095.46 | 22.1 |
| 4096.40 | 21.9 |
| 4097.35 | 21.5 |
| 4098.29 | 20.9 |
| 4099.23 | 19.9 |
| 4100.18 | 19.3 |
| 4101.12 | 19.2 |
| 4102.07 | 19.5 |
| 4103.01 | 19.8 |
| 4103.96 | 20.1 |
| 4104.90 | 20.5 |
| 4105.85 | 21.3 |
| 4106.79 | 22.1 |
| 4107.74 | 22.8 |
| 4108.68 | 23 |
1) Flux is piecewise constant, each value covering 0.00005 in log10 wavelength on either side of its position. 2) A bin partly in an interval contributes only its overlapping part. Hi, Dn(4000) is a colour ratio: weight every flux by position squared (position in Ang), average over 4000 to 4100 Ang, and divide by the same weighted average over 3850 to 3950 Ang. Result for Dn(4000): 2.02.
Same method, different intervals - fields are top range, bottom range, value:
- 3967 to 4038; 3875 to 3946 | 1.74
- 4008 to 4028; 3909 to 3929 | 1.77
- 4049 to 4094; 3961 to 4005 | 1.40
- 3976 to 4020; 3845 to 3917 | 1.82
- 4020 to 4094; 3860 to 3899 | 2.06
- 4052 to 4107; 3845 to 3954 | 1.99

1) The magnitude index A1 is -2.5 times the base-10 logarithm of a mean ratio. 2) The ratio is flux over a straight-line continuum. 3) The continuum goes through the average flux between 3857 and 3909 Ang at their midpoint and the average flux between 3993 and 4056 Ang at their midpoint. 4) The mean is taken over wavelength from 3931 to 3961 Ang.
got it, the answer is 0.39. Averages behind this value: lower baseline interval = 12.7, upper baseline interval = 23.2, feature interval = 12.2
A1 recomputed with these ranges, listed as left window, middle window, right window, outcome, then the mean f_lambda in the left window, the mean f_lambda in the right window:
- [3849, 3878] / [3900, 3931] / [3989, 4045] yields 0.08 mag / 11.1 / 23.1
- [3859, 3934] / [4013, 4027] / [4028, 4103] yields -0.22 mag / 12.8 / 22.7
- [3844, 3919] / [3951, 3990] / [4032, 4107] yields 0.18 mag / 12.9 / 22.6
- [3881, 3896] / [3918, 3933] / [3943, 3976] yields 0.15 mag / 13.1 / 12.6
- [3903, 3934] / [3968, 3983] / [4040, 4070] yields 0.26 mag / 13.3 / 22.7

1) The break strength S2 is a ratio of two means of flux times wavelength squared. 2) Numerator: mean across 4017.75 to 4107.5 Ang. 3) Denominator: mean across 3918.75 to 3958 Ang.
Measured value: 2.03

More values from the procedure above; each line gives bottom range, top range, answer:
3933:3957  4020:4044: 1.96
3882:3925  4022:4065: 1.69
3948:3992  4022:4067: 1.56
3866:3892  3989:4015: 2.11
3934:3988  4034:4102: 1.78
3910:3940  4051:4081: 2.06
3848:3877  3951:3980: 1.21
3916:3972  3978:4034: 2.01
